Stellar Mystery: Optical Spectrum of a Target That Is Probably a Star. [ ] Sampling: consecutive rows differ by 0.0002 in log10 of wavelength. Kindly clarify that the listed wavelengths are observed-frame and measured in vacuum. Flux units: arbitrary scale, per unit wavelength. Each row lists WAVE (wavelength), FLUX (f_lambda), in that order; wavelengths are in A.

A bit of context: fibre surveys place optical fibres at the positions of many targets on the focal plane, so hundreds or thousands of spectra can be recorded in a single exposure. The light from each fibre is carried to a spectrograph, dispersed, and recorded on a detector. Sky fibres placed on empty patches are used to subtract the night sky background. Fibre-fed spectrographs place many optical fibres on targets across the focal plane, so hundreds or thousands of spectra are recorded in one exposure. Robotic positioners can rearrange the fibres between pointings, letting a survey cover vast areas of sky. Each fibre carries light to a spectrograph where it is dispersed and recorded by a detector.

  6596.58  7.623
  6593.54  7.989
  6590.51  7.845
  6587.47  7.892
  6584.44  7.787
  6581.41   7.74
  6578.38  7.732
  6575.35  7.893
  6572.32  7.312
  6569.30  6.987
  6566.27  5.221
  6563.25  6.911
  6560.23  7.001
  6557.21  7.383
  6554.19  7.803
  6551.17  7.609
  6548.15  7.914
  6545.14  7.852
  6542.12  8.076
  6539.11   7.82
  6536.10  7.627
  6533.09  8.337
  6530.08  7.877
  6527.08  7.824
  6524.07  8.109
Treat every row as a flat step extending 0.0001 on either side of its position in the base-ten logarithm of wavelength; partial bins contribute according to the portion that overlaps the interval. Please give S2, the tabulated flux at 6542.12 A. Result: 8.076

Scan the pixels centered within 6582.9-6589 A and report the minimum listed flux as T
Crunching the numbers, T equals 7.787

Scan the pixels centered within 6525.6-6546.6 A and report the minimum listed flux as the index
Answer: 7.627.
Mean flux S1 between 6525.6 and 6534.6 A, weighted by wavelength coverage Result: 8.02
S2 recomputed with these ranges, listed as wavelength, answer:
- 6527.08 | 7.824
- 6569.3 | 6.987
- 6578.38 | 7.732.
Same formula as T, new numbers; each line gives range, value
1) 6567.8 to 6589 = 6.987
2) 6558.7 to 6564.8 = 6.911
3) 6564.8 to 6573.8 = 5.221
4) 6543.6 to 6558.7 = 7.383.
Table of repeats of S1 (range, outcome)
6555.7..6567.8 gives 6.63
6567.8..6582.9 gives 7.53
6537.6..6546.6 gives 7.91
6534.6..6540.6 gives 7.72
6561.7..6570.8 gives 6.37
